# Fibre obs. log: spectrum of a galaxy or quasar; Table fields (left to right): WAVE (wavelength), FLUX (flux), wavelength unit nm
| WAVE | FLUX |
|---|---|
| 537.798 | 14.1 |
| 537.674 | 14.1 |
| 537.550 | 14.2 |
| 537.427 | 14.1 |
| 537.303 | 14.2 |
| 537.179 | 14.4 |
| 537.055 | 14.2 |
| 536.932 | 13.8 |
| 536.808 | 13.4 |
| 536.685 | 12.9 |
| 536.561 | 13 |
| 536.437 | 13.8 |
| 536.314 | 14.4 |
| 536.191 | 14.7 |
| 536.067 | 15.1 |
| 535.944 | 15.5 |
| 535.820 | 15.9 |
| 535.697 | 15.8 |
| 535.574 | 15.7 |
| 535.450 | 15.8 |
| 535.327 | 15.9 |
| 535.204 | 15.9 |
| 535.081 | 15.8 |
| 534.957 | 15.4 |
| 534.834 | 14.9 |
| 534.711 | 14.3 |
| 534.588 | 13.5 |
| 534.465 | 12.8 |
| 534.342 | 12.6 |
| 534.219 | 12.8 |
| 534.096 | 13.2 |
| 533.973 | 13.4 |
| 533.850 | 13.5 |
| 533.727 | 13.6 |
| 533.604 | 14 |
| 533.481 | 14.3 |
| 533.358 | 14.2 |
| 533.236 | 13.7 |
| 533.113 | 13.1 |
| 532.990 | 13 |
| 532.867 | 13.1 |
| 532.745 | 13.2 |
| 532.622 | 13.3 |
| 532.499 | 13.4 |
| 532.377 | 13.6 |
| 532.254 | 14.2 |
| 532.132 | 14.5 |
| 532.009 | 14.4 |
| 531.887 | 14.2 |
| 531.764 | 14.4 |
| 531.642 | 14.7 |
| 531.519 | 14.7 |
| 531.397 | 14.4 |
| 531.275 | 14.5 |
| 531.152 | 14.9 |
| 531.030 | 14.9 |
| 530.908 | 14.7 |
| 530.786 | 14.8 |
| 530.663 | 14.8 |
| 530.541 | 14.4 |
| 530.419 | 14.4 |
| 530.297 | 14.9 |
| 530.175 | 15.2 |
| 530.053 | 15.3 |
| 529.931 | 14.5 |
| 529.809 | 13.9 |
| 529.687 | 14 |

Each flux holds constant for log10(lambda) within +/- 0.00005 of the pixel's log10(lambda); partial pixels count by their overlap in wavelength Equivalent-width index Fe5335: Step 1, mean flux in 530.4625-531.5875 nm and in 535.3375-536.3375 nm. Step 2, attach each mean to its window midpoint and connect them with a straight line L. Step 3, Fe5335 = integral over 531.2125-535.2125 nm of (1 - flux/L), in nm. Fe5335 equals 0.29 nm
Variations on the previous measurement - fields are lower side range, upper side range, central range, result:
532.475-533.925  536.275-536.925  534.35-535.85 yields -0.170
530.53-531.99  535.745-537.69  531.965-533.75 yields 0.099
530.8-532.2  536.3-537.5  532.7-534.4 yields 0.104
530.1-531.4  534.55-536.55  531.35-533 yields 0.099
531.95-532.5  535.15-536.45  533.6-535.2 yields 0.106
